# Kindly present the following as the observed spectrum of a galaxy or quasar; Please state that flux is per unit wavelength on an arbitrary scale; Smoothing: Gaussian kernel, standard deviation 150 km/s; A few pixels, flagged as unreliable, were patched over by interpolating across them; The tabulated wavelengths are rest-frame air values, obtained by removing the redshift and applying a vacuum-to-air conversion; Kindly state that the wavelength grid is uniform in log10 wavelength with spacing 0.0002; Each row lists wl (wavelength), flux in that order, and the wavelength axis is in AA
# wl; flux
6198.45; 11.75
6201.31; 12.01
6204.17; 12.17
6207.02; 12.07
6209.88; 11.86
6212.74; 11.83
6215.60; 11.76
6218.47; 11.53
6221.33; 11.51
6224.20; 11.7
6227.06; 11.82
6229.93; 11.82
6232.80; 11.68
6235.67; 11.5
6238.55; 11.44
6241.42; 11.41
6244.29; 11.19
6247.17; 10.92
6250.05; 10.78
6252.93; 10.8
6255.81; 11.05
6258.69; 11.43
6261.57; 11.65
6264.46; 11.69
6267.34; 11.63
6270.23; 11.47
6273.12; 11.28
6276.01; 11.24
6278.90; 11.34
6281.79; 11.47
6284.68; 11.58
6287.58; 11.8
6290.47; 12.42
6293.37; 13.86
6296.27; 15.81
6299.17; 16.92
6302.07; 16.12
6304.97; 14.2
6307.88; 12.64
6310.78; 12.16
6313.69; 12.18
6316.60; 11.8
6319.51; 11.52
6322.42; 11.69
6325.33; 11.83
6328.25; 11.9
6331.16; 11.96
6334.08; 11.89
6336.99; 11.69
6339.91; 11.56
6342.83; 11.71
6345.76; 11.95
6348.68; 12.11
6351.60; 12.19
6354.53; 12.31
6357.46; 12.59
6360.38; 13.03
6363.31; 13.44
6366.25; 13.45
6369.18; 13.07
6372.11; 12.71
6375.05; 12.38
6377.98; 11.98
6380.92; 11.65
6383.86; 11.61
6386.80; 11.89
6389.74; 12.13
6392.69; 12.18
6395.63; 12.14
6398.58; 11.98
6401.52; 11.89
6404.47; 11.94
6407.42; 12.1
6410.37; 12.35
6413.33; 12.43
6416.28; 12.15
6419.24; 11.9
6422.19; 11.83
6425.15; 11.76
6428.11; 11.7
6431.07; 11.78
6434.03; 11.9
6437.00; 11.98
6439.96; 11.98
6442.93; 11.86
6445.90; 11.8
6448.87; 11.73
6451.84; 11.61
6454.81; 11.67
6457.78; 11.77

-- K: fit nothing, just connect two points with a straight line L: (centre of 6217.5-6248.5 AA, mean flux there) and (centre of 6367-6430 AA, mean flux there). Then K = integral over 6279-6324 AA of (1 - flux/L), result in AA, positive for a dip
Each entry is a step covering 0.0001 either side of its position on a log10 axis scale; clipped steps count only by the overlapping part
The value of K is -4.9 AA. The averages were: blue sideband 11.5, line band 13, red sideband 12.1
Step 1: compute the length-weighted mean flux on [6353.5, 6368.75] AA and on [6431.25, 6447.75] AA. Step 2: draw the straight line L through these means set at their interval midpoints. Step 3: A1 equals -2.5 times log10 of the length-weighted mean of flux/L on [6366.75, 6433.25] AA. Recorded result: 0.03 mag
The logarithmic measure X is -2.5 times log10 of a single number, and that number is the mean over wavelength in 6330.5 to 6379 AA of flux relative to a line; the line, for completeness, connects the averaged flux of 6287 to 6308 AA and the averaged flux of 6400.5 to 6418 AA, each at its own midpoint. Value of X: 0.07 mag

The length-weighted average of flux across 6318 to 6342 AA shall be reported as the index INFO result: 11.8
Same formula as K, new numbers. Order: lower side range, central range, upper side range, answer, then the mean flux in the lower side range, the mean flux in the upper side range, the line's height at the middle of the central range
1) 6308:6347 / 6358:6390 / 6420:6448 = -1.8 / 11.9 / 11.8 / 11.9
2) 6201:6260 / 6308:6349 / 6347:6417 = 0.6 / 11.5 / 12.3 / 12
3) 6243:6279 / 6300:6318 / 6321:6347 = -2.6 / 11.3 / 11.8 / 11.6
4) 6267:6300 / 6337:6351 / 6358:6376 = 1.1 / 12.5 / 13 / 12.9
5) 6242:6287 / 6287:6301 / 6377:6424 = -3.5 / 11.3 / 12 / 11.5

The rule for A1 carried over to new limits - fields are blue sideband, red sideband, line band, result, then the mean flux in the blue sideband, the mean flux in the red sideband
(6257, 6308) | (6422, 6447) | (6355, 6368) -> -0.070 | 12.7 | 11.8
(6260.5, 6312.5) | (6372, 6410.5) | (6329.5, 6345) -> 0.057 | 12.7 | 12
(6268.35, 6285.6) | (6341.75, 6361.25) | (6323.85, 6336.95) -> 0.013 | 11.4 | 12.3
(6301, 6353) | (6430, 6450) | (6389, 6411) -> -0.007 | 12.3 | 11.9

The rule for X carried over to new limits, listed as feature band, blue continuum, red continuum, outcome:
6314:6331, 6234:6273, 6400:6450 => -0.02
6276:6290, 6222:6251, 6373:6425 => 0.00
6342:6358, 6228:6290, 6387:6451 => -0.04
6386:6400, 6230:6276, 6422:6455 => -0.03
